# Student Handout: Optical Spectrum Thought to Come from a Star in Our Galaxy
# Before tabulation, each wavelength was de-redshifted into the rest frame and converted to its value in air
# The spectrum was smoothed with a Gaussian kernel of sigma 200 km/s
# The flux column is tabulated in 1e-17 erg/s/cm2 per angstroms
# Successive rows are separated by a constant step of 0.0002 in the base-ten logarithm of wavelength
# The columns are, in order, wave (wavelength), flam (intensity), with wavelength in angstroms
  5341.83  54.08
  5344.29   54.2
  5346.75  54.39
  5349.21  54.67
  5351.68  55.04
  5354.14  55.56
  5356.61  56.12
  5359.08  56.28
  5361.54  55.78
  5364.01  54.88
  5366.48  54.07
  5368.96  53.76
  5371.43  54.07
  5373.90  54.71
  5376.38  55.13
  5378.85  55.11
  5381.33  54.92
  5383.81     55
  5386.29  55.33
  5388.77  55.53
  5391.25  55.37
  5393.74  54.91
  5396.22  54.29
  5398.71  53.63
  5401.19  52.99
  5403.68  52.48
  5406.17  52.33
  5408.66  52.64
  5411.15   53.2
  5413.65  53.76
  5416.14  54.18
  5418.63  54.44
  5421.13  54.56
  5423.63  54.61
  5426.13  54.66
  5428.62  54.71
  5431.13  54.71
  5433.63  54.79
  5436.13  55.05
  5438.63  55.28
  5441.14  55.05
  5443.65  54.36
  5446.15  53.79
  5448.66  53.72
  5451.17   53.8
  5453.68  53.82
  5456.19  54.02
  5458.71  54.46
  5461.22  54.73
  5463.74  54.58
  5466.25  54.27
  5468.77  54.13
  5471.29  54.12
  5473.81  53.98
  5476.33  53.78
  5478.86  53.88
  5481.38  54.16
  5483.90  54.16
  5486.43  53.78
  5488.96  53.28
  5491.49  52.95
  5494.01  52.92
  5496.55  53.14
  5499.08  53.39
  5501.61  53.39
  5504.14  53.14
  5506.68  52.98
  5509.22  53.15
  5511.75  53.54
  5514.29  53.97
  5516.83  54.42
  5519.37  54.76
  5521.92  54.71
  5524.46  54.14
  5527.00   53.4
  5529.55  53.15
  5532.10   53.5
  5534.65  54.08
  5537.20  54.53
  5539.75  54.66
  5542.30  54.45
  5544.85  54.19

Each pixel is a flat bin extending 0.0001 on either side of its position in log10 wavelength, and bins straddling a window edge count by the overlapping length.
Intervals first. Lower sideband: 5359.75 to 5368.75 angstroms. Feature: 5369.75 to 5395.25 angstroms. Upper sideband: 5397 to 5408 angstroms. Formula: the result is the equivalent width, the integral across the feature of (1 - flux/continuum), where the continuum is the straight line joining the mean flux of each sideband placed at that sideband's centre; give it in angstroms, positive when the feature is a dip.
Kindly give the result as -0.5 angstroms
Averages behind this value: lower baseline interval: 54.9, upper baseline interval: 52.9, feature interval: 55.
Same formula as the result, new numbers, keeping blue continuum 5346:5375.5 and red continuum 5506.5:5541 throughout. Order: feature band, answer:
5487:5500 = 0.23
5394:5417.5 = 0.57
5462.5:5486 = 0.07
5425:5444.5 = -0.12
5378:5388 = -0.05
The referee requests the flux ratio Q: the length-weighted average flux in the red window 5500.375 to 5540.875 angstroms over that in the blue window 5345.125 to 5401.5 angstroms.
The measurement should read 1.0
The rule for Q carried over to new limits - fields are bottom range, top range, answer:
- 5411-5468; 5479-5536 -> 0.99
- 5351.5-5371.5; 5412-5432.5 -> 0.99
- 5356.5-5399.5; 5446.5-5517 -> 0.98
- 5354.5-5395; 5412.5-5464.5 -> 0.99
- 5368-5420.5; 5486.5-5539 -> 0.99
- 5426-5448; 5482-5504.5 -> 0.98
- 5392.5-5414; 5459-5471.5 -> 1.02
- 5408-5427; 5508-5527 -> 1.00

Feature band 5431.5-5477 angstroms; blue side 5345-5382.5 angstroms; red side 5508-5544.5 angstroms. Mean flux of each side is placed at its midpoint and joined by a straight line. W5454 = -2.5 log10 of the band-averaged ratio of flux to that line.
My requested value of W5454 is 0.00 mag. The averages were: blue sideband 55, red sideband 54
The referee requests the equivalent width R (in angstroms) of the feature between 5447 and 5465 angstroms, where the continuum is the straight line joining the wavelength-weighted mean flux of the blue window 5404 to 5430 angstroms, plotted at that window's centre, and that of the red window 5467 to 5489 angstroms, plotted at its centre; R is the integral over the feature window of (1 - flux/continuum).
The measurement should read -0.1 angstroms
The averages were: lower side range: 53.8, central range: 54.2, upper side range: 53.9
